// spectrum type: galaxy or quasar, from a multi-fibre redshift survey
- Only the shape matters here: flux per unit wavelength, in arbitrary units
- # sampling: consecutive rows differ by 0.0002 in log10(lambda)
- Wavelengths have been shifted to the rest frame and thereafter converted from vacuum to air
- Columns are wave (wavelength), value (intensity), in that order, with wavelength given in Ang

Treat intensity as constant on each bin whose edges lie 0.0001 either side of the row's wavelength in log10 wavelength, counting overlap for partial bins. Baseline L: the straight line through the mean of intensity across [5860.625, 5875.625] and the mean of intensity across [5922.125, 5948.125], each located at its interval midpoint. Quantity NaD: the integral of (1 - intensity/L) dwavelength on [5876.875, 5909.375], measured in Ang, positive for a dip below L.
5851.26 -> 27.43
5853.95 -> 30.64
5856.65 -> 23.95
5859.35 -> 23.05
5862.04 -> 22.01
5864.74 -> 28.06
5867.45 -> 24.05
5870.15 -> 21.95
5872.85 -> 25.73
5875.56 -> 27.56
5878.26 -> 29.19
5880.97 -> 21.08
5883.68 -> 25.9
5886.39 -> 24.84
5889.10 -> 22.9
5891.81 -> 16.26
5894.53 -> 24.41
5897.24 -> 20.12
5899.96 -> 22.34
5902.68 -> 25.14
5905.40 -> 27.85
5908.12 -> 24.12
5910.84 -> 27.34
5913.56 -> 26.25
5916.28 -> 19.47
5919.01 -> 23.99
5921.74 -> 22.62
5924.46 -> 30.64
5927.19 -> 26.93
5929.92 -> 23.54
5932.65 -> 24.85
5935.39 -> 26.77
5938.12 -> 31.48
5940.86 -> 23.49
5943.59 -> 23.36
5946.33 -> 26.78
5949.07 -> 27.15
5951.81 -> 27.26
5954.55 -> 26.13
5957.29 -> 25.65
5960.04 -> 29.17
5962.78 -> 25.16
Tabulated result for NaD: 2.0 Ang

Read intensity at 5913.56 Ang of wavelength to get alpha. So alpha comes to 26.25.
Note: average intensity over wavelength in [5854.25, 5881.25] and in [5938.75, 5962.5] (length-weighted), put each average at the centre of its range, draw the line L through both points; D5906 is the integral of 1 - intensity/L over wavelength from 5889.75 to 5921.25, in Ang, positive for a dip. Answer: 2.8 Ang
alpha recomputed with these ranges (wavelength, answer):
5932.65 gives 24.85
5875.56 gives 27.56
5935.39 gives 26.77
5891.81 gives 16.26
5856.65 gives 23.95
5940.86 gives 23.49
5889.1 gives 22.9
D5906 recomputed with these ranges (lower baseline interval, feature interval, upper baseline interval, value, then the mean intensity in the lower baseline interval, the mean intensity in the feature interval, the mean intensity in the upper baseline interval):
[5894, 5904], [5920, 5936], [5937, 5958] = -0.5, 22.9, 25.8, 26.4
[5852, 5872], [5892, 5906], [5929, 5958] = 1.3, 24.9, 23.1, 26.1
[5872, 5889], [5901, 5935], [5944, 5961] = 1.2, 25.5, 25.2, 26.8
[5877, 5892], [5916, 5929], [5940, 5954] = -0.1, 23.9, 25.1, 25.7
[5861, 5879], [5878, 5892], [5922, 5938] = 1.2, 25.4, 23.5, 26.7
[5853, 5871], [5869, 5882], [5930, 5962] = -0.1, 24.8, 25.3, 26.4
